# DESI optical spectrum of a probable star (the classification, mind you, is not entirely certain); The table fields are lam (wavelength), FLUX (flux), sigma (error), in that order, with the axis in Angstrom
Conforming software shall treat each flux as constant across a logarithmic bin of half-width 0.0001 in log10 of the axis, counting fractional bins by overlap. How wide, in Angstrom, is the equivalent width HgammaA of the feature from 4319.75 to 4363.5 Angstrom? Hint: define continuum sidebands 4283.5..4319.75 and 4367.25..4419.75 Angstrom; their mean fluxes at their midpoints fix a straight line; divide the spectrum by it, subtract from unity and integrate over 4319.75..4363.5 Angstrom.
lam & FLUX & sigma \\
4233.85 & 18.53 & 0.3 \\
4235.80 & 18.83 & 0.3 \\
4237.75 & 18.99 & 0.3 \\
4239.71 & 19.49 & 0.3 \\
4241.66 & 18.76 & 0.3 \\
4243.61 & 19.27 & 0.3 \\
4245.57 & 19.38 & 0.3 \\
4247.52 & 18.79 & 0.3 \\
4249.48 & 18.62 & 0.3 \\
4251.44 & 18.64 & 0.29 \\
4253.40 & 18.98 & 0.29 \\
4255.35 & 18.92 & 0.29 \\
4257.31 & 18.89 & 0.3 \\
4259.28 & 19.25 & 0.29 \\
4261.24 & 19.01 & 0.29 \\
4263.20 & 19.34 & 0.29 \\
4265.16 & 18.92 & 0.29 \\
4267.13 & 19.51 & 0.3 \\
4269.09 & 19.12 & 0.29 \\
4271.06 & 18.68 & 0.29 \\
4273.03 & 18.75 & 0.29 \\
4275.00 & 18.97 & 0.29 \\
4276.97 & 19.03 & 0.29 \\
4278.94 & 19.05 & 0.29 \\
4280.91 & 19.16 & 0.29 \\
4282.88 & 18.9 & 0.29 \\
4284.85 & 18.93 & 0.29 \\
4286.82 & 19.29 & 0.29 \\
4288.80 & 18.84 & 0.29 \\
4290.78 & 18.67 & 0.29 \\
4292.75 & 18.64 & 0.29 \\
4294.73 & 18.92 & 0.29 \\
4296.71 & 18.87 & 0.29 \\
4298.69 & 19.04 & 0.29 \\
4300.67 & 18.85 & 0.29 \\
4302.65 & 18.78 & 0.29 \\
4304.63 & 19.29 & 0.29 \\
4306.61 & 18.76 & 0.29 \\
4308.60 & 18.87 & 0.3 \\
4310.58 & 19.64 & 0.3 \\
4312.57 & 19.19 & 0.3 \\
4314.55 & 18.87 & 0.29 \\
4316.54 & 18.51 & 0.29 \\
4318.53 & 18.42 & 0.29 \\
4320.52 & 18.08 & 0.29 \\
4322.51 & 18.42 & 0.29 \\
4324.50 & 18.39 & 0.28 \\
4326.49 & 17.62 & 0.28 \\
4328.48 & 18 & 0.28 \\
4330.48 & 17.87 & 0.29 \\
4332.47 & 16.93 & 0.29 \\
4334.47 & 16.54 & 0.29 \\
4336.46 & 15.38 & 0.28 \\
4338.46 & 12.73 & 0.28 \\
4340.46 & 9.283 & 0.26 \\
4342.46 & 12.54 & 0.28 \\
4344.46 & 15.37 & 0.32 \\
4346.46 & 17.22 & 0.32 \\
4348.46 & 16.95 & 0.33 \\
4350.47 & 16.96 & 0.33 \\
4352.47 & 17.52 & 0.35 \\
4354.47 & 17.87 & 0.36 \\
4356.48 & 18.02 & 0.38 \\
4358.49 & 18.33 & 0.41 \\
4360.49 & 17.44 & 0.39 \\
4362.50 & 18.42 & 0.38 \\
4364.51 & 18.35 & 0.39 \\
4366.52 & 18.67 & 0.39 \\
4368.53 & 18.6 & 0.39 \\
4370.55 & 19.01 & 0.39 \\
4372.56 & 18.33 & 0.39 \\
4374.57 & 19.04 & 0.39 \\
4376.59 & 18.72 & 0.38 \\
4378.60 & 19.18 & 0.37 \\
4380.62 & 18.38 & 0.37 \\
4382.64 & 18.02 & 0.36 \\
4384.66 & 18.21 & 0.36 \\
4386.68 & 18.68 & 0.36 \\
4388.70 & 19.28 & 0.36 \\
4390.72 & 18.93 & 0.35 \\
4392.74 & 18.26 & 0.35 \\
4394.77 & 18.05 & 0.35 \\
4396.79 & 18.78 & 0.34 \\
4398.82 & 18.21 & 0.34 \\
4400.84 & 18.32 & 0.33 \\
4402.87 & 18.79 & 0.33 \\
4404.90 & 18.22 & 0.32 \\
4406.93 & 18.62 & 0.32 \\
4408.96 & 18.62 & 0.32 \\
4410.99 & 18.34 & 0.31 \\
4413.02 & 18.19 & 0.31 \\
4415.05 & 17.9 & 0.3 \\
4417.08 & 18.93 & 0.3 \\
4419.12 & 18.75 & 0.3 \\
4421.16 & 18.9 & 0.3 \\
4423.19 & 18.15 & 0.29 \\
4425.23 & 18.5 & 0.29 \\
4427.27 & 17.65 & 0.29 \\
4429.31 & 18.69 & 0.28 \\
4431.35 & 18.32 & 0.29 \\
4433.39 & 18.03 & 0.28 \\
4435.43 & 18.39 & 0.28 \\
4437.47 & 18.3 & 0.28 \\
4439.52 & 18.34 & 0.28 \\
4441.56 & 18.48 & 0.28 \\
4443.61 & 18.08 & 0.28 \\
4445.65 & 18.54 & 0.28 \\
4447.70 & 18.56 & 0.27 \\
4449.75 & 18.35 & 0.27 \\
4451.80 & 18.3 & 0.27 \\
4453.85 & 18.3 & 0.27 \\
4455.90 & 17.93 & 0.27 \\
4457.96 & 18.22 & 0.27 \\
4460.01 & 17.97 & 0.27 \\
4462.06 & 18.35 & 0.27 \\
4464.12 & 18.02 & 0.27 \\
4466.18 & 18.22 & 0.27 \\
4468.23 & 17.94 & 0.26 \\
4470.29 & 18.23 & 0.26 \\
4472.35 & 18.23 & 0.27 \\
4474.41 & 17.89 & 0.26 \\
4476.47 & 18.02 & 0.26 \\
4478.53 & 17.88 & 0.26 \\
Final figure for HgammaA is 5.0 Angstrom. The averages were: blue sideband 18.9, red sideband 18.5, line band 16.6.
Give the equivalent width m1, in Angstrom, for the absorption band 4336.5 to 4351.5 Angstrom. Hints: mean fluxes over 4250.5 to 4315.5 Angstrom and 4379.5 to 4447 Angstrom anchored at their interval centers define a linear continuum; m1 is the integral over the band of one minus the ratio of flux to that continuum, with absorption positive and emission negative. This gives 3.4 Angstrom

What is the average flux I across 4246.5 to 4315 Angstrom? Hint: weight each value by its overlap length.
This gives 19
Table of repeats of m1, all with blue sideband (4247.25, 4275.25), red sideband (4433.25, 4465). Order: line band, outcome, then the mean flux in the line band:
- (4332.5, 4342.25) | 2.6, 13.7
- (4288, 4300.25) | 0.0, 18.8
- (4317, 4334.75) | 0.8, 17.9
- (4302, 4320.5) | -0.1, 18.9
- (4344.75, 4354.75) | 0.8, 17.1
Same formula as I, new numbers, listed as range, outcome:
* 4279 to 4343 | 17.9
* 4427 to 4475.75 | 18.2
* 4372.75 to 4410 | 18.6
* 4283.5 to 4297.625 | 18.9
